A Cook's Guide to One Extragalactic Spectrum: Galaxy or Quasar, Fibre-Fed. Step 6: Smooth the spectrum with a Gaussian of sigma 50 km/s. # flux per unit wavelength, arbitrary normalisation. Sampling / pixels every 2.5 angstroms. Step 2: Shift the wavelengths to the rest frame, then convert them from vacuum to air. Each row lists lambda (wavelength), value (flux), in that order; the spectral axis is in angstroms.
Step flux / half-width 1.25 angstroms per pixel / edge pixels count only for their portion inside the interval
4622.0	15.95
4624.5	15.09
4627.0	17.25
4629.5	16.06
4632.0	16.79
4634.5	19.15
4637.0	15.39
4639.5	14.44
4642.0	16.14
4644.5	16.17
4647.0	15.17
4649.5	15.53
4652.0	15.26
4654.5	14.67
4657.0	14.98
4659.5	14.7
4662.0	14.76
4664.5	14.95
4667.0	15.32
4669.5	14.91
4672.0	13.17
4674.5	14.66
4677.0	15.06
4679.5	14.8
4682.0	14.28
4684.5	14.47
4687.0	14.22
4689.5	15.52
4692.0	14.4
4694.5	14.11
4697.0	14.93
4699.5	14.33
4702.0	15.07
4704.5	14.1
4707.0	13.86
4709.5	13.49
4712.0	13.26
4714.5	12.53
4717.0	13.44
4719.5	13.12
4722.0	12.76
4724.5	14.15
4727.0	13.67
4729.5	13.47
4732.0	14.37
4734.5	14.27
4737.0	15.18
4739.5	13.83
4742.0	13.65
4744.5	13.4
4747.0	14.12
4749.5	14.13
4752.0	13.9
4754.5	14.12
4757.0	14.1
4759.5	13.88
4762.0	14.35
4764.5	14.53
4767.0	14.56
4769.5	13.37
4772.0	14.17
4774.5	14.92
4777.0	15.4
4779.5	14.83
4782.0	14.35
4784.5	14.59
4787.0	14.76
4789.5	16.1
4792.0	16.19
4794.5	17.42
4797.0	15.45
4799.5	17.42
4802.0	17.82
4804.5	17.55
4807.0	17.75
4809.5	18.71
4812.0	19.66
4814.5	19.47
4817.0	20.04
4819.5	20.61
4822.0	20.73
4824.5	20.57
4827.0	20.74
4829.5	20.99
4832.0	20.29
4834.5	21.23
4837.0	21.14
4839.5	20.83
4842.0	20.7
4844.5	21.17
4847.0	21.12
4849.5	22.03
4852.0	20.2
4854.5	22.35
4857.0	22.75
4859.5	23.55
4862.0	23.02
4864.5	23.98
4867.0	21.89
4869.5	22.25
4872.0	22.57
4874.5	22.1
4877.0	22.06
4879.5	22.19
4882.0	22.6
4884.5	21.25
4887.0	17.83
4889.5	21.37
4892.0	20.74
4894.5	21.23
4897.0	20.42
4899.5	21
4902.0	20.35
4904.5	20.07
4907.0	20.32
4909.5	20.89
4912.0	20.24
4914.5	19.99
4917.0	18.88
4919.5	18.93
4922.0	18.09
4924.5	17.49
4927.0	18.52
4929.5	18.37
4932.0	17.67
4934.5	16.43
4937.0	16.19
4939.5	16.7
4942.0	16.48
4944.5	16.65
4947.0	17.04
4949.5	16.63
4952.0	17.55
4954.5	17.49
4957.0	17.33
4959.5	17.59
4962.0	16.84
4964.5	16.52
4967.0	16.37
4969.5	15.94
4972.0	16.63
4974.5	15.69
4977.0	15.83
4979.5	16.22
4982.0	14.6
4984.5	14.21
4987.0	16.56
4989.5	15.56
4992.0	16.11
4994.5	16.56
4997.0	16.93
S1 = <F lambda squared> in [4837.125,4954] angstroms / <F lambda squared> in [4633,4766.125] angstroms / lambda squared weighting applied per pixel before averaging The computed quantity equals 1.5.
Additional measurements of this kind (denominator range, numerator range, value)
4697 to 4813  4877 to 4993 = 1.32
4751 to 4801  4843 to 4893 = 1.52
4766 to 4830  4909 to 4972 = 1.08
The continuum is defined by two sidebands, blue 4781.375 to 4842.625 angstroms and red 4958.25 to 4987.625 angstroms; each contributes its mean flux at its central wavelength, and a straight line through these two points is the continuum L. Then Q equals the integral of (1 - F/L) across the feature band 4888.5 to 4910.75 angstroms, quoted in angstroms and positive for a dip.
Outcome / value -4.5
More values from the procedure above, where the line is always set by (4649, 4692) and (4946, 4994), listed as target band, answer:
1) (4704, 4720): 1.71 angstroms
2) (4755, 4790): 1.78 angstroms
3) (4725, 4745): 1.45 angstroms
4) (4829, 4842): -4.35 angstroms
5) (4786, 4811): -2.47 angstroms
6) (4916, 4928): -1.69 angstroms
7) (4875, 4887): -4.32 angstroms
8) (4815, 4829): -4.44 angstroms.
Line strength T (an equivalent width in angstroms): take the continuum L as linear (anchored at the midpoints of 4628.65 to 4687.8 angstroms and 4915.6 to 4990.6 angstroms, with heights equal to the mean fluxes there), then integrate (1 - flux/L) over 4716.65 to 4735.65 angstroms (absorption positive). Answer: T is 2.3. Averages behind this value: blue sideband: 15.2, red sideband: 16.8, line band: 13.7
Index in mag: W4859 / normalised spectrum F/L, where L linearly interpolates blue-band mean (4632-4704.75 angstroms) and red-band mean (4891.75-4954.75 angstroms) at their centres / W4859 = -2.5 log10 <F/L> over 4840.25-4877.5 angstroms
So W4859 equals -0.24 mag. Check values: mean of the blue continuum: 15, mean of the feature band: 22.1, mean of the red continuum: 18.6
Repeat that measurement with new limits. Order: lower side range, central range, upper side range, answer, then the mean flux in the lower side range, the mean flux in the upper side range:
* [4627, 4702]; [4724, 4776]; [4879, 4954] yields 0.17 mag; 15.2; 19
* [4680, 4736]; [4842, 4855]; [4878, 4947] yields -0.20 mag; 14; 19.3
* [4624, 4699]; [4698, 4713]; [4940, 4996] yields 0.10 mag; 15.2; 16.4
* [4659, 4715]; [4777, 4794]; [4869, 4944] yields 0.10 mag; 14.4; 19.7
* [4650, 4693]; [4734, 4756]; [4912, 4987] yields 0.09 mag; 14.7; 17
